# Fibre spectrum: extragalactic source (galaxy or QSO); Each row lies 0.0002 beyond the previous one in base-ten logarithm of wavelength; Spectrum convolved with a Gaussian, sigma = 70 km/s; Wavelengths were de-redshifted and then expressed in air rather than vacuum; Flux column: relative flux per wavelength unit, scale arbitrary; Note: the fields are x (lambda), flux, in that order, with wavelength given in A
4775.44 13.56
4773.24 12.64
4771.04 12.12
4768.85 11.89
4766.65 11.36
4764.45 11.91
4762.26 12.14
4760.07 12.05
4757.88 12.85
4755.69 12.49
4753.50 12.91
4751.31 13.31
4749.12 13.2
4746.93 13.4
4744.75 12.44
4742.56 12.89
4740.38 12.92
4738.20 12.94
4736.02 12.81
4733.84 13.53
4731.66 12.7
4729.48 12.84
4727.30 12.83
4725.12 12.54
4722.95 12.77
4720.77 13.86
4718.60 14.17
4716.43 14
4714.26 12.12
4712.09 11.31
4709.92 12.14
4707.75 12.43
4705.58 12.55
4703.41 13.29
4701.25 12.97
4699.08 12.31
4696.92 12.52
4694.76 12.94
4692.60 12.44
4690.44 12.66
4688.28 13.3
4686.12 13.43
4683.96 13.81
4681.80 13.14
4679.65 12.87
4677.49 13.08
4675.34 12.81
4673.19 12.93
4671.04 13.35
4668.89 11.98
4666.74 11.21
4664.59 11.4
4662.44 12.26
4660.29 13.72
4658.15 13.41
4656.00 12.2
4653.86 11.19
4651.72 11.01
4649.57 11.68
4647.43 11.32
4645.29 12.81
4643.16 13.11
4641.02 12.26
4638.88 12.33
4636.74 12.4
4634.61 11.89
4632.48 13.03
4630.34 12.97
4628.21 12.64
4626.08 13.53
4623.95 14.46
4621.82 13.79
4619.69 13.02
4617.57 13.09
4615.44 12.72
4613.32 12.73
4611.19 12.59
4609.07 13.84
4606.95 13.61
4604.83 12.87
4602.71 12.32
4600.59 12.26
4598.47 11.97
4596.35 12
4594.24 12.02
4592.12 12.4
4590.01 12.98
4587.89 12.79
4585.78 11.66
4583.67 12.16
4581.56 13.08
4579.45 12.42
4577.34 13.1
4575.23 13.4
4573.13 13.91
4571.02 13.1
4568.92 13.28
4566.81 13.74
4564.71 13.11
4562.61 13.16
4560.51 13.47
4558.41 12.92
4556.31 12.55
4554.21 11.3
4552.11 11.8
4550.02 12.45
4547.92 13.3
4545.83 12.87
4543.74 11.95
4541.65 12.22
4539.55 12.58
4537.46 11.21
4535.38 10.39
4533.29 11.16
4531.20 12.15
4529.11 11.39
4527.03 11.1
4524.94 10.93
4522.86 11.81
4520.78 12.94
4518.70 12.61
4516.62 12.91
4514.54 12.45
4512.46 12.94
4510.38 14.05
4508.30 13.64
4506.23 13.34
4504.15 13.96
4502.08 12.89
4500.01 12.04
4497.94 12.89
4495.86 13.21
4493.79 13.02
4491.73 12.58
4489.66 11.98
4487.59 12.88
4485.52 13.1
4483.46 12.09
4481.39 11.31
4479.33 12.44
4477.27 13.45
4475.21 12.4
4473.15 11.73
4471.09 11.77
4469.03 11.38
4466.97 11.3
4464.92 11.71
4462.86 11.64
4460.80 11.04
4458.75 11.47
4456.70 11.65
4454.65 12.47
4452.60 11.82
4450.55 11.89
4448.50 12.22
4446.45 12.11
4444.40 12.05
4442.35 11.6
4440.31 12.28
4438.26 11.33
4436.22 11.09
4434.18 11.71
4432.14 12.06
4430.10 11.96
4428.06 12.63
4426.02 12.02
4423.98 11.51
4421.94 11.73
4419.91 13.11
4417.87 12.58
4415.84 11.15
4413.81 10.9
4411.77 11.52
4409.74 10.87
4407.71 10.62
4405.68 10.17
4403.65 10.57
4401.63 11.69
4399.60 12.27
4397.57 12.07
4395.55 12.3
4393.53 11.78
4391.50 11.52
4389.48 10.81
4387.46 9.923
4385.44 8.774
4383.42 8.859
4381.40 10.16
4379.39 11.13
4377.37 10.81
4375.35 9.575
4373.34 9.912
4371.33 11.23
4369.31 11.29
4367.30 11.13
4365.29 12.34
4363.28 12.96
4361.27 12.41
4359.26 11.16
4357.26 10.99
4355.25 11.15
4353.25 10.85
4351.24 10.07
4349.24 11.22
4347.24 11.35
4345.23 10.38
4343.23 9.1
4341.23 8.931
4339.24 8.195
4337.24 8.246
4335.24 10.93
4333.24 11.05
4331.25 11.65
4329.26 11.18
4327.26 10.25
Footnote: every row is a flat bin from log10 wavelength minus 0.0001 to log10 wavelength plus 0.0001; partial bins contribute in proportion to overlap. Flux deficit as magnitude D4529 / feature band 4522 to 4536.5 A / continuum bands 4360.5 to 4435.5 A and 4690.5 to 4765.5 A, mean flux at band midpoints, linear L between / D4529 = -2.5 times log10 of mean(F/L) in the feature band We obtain 0.058 mag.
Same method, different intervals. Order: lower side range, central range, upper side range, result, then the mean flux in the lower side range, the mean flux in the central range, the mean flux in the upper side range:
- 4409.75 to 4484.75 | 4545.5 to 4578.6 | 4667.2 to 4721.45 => -0.055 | 11.9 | 13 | 12.9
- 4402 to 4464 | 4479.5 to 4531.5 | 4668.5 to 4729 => -0.051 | 11.7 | 12.6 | 12.9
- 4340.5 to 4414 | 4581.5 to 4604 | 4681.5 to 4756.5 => -0.012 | 10.9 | 12.3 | 12.9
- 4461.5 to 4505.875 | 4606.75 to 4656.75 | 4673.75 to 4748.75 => 0.005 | 12.4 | 12.7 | 12.9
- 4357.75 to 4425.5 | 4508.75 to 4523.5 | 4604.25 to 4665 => -0.080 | 11.2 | 12.9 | 12.7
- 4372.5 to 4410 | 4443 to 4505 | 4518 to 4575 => -0.055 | 10.7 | 12.2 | 12.4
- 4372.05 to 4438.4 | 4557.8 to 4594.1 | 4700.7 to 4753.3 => -0.074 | 11.2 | 13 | 12.9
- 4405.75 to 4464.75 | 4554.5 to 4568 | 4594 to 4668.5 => -0.068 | 11.7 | 13.1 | 12.6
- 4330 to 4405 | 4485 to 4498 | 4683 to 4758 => -0.112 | 10.8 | 12.8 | 12.9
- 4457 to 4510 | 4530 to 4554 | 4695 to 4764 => 0.045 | 12.4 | 12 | 12.8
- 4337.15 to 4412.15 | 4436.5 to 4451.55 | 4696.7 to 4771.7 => -0.069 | 10.8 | 11.9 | 12.7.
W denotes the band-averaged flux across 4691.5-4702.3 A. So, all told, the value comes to 12.6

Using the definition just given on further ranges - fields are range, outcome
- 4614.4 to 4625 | 13.4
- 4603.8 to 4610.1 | 13.4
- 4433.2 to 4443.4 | 11.6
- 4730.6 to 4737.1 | 13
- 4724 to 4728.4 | 12.7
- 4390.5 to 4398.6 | 11.9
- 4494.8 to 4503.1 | 12.8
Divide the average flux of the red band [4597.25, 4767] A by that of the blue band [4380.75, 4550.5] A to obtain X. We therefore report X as 1.1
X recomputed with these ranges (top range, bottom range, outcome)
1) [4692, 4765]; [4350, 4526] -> 1.09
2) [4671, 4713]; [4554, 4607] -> 1.00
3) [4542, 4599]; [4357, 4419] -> 1.15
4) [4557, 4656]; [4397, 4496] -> 1.07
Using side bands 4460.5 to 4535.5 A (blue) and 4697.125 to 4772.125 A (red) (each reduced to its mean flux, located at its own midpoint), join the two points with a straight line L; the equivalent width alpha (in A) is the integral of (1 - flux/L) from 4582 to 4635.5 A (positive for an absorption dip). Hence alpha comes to -1.2 A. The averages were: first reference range 12.3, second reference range 12.7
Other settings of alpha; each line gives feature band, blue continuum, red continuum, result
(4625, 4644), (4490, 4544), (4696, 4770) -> -0.17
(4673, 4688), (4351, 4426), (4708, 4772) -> -0.88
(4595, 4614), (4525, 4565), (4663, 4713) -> -0.52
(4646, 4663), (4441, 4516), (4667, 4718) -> 0.80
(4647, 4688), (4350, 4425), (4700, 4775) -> -0.31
